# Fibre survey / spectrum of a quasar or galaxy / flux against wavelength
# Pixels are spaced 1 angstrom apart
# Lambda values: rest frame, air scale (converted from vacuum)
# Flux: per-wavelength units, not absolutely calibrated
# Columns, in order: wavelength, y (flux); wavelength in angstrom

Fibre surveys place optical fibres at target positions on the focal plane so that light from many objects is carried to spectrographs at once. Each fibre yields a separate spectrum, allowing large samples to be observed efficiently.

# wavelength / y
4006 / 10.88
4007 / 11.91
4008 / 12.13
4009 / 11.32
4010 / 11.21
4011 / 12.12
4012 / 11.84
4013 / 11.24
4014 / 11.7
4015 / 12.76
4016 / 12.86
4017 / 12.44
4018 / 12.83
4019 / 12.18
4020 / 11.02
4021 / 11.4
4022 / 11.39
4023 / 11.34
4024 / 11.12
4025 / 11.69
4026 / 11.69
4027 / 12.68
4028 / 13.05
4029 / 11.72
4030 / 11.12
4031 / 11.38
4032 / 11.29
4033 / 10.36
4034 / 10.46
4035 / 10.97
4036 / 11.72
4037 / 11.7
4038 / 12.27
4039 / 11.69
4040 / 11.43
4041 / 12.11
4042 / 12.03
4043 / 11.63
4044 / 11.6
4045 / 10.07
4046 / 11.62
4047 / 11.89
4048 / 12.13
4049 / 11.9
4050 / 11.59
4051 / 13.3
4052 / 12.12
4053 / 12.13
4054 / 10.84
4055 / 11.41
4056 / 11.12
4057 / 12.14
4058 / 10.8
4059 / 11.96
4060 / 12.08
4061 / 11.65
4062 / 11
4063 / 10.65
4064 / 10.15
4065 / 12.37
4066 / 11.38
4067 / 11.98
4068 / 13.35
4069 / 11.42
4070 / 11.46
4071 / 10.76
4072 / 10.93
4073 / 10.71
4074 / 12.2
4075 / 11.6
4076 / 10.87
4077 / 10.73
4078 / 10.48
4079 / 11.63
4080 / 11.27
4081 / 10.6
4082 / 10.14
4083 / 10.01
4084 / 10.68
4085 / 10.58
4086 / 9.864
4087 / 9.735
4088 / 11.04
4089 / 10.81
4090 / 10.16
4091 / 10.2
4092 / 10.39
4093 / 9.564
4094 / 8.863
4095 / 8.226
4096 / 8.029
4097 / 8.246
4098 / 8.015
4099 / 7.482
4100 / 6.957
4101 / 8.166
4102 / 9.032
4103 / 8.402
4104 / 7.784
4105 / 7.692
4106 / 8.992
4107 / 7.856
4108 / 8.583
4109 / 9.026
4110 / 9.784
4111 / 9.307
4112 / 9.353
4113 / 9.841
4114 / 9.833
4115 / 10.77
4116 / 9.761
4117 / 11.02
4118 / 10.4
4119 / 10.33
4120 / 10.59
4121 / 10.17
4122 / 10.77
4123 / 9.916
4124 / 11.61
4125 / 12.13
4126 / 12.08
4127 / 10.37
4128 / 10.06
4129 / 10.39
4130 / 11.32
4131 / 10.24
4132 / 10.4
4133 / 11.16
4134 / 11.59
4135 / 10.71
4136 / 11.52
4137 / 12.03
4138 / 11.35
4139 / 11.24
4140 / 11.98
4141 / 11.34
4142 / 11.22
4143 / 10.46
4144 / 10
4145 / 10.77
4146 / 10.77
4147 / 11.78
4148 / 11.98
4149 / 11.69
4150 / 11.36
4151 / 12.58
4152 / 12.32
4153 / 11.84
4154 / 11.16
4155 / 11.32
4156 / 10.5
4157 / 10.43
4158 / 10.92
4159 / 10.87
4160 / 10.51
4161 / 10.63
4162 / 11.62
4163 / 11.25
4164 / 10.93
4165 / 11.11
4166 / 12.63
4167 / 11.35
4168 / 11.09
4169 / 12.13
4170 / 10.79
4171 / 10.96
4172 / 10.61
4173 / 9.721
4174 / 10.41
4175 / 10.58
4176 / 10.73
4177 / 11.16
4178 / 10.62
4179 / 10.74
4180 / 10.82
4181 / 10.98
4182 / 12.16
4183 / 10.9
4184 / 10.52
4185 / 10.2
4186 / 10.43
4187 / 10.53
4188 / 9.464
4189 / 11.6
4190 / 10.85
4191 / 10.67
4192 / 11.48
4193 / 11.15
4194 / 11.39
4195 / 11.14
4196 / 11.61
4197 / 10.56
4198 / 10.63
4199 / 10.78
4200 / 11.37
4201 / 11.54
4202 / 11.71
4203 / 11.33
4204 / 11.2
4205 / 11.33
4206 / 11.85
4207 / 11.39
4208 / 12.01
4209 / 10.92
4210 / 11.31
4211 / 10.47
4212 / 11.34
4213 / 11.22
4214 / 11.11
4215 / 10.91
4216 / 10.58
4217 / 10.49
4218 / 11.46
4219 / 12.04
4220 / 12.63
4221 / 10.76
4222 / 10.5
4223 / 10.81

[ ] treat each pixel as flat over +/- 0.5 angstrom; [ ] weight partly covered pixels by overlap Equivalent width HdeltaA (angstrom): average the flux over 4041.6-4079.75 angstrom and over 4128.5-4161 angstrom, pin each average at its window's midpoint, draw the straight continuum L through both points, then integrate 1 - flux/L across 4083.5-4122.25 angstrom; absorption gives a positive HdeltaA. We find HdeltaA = 6.7 angstrom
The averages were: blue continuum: 11.5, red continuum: 11.2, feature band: 9.38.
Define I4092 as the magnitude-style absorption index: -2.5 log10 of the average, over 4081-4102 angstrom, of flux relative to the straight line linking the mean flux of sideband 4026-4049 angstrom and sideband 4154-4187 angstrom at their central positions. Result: 0.20 mag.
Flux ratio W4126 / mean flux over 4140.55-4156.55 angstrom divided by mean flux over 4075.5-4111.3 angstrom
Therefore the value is 1.20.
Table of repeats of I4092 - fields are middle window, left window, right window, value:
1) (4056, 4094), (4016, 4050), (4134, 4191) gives 0.047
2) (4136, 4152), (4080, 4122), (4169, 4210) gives -0.121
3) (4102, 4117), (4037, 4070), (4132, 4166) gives 0.243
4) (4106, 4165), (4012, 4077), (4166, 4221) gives 0.050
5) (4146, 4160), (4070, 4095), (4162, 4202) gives -0.052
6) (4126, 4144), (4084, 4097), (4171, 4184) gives -0.075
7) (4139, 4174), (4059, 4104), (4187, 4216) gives -0.036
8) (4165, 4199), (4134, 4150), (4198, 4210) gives 0.039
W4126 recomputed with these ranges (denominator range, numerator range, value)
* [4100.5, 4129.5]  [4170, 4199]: 1.10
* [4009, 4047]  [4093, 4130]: 0.81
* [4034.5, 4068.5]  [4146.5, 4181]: 0.96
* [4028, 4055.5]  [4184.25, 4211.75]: 0.95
